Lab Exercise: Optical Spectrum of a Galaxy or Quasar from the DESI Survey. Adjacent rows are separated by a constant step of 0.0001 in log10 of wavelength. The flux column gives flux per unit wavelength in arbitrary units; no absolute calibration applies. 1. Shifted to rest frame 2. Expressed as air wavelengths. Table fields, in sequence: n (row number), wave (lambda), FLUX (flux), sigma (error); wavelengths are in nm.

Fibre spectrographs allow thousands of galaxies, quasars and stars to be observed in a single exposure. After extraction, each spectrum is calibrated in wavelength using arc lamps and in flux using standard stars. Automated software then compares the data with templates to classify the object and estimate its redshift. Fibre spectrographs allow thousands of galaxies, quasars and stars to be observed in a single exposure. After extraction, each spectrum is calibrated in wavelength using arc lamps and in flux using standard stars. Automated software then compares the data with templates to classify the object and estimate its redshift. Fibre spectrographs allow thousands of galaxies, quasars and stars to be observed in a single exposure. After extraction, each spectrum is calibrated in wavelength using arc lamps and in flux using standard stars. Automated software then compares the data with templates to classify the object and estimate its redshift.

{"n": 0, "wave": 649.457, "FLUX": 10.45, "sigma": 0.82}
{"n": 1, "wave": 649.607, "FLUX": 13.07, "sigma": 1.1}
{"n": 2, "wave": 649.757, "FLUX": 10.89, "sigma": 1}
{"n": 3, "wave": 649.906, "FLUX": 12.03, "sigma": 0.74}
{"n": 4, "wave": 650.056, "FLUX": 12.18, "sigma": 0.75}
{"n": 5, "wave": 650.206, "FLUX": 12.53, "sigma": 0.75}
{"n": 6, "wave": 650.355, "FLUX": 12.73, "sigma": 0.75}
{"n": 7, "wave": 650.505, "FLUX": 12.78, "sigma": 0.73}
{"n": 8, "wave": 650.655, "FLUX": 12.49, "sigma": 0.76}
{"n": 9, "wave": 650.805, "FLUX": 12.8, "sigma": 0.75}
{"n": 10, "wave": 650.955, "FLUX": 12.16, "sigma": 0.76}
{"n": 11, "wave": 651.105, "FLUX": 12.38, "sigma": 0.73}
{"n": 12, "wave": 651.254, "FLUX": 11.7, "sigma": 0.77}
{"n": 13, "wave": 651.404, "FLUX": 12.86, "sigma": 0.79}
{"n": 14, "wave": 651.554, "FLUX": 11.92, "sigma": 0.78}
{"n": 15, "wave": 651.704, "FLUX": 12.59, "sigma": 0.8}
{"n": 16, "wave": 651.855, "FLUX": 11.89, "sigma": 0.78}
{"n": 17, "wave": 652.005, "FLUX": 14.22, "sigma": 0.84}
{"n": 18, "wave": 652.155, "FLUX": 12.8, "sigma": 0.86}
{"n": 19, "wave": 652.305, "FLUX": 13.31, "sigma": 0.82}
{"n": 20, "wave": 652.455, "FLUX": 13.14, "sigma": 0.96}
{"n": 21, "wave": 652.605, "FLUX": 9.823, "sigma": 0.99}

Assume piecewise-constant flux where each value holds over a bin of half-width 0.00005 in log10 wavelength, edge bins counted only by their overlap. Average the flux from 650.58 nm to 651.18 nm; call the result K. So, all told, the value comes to 12.5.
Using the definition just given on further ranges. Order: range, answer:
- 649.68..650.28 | 11.9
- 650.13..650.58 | 12.7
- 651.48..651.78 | 12.2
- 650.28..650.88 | 12.7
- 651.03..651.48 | 12.3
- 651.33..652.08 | 12.7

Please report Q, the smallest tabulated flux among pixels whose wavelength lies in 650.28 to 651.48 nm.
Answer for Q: 11.7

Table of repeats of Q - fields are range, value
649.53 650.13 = 10.89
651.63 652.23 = 11.89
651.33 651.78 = 11.92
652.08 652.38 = 12.8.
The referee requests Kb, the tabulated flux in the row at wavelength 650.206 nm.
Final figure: 12.53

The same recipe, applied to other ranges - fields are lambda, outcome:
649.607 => 13.07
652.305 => 13.31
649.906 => 12.03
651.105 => 12.38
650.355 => 12.73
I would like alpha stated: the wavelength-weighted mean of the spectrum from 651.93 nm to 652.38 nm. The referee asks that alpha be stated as 13.5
